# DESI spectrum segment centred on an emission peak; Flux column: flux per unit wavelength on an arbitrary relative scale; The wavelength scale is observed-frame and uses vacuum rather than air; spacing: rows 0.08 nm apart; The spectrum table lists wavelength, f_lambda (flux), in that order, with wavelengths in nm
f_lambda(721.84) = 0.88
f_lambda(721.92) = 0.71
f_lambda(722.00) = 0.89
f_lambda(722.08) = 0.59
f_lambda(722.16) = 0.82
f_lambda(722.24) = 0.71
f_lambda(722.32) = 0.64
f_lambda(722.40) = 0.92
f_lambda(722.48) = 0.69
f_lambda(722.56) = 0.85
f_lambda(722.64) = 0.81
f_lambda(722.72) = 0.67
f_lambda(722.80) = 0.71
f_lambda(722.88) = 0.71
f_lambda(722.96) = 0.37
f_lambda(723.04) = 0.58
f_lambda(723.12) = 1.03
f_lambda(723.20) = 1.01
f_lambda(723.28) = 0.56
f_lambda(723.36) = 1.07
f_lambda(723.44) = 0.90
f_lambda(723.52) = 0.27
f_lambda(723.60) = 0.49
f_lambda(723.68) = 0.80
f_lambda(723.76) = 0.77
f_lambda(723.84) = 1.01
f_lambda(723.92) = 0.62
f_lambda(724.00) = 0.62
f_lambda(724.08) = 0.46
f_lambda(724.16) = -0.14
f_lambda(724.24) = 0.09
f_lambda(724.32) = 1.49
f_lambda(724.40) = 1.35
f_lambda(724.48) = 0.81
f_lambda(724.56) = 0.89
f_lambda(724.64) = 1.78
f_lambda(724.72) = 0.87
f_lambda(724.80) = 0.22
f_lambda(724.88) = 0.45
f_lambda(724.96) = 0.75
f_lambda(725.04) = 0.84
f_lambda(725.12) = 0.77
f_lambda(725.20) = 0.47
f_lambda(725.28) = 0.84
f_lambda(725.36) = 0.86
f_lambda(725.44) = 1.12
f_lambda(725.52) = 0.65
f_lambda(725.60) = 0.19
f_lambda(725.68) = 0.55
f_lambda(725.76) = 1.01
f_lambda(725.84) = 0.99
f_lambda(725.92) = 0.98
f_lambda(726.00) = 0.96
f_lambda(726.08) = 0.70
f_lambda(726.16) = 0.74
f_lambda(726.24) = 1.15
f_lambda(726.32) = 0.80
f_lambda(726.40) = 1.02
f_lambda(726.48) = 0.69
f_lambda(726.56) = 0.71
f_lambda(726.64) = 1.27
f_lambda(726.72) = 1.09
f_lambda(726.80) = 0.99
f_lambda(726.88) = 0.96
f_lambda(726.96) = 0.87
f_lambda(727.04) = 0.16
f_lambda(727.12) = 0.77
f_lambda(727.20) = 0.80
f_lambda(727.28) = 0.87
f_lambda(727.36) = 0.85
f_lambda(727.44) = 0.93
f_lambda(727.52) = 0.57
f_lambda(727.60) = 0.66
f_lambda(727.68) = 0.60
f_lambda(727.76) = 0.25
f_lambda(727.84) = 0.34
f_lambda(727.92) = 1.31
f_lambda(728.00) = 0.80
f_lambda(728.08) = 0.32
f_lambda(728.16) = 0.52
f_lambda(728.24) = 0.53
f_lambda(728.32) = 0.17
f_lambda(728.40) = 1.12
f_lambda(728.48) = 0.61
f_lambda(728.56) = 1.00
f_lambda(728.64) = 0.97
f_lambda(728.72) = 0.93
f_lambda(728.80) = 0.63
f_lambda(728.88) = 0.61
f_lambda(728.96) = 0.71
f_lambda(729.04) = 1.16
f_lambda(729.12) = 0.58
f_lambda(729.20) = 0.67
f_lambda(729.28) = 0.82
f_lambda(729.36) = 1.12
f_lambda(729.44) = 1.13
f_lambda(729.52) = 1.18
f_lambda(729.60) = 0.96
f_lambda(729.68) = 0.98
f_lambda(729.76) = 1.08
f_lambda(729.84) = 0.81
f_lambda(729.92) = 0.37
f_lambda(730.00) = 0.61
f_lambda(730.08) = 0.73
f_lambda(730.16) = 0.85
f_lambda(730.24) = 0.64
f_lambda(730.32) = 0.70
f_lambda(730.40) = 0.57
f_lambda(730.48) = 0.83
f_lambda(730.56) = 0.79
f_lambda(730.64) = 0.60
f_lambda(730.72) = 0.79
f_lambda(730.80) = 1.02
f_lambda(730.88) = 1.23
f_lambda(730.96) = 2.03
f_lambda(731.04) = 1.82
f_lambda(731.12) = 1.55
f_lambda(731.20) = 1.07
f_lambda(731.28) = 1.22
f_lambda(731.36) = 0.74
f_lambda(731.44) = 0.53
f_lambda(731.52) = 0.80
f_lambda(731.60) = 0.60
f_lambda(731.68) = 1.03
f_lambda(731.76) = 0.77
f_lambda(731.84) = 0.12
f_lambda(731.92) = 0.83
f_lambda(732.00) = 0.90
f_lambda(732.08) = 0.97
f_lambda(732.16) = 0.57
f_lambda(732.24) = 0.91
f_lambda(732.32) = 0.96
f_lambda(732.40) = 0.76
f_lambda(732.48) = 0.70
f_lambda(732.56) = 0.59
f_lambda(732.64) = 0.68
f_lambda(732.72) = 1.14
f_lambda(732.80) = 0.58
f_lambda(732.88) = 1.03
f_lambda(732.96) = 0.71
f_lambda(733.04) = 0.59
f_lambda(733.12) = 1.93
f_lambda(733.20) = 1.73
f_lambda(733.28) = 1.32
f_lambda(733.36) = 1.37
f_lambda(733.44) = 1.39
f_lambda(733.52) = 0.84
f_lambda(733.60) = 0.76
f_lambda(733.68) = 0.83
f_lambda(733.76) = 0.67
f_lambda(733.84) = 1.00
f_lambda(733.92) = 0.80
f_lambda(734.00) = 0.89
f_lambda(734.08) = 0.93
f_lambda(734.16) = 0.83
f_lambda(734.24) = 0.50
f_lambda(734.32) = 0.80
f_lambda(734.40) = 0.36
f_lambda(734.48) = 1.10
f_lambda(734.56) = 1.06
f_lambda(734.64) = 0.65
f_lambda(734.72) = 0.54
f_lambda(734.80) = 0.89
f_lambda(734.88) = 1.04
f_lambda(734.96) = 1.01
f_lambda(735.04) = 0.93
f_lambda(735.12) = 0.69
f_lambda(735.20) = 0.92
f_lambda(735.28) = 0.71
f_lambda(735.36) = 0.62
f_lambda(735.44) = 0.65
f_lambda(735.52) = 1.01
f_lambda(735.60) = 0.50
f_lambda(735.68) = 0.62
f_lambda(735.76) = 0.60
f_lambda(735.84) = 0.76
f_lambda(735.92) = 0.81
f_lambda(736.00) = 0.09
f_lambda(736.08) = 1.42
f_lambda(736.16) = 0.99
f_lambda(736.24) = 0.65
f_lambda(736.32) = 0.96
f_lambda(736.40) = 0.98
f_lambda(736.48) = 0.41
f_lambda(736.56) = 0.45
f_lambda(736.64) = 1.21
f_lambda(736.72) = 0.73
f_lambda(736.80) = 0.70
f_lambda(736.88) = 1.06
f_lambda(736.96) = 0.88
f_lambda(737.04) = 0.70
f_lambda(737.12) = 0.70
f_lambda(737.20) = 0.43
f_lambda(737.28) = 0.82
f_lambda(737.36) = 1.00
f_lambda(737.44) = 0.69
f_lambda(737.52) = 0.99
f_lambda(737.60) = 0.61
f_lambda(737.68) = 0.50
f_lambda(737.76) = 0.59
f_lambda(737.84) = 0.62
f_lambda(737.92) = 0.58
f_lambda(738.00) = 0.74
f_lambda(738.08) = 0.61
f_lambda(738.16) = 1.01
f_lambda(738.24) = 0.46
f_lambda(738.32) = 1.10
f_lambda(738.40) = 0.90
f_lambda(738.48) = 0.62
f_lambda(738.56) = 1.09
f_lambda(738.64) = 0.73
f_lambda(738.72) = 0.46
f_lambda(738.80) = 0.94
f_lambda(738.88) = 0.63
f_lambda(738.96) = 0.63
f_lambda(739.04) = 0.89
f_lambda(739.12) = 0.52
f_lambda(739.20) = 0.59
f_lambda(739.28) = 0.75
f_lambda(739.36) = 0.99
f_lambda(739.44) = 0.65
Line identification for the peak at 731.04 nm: Halpha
